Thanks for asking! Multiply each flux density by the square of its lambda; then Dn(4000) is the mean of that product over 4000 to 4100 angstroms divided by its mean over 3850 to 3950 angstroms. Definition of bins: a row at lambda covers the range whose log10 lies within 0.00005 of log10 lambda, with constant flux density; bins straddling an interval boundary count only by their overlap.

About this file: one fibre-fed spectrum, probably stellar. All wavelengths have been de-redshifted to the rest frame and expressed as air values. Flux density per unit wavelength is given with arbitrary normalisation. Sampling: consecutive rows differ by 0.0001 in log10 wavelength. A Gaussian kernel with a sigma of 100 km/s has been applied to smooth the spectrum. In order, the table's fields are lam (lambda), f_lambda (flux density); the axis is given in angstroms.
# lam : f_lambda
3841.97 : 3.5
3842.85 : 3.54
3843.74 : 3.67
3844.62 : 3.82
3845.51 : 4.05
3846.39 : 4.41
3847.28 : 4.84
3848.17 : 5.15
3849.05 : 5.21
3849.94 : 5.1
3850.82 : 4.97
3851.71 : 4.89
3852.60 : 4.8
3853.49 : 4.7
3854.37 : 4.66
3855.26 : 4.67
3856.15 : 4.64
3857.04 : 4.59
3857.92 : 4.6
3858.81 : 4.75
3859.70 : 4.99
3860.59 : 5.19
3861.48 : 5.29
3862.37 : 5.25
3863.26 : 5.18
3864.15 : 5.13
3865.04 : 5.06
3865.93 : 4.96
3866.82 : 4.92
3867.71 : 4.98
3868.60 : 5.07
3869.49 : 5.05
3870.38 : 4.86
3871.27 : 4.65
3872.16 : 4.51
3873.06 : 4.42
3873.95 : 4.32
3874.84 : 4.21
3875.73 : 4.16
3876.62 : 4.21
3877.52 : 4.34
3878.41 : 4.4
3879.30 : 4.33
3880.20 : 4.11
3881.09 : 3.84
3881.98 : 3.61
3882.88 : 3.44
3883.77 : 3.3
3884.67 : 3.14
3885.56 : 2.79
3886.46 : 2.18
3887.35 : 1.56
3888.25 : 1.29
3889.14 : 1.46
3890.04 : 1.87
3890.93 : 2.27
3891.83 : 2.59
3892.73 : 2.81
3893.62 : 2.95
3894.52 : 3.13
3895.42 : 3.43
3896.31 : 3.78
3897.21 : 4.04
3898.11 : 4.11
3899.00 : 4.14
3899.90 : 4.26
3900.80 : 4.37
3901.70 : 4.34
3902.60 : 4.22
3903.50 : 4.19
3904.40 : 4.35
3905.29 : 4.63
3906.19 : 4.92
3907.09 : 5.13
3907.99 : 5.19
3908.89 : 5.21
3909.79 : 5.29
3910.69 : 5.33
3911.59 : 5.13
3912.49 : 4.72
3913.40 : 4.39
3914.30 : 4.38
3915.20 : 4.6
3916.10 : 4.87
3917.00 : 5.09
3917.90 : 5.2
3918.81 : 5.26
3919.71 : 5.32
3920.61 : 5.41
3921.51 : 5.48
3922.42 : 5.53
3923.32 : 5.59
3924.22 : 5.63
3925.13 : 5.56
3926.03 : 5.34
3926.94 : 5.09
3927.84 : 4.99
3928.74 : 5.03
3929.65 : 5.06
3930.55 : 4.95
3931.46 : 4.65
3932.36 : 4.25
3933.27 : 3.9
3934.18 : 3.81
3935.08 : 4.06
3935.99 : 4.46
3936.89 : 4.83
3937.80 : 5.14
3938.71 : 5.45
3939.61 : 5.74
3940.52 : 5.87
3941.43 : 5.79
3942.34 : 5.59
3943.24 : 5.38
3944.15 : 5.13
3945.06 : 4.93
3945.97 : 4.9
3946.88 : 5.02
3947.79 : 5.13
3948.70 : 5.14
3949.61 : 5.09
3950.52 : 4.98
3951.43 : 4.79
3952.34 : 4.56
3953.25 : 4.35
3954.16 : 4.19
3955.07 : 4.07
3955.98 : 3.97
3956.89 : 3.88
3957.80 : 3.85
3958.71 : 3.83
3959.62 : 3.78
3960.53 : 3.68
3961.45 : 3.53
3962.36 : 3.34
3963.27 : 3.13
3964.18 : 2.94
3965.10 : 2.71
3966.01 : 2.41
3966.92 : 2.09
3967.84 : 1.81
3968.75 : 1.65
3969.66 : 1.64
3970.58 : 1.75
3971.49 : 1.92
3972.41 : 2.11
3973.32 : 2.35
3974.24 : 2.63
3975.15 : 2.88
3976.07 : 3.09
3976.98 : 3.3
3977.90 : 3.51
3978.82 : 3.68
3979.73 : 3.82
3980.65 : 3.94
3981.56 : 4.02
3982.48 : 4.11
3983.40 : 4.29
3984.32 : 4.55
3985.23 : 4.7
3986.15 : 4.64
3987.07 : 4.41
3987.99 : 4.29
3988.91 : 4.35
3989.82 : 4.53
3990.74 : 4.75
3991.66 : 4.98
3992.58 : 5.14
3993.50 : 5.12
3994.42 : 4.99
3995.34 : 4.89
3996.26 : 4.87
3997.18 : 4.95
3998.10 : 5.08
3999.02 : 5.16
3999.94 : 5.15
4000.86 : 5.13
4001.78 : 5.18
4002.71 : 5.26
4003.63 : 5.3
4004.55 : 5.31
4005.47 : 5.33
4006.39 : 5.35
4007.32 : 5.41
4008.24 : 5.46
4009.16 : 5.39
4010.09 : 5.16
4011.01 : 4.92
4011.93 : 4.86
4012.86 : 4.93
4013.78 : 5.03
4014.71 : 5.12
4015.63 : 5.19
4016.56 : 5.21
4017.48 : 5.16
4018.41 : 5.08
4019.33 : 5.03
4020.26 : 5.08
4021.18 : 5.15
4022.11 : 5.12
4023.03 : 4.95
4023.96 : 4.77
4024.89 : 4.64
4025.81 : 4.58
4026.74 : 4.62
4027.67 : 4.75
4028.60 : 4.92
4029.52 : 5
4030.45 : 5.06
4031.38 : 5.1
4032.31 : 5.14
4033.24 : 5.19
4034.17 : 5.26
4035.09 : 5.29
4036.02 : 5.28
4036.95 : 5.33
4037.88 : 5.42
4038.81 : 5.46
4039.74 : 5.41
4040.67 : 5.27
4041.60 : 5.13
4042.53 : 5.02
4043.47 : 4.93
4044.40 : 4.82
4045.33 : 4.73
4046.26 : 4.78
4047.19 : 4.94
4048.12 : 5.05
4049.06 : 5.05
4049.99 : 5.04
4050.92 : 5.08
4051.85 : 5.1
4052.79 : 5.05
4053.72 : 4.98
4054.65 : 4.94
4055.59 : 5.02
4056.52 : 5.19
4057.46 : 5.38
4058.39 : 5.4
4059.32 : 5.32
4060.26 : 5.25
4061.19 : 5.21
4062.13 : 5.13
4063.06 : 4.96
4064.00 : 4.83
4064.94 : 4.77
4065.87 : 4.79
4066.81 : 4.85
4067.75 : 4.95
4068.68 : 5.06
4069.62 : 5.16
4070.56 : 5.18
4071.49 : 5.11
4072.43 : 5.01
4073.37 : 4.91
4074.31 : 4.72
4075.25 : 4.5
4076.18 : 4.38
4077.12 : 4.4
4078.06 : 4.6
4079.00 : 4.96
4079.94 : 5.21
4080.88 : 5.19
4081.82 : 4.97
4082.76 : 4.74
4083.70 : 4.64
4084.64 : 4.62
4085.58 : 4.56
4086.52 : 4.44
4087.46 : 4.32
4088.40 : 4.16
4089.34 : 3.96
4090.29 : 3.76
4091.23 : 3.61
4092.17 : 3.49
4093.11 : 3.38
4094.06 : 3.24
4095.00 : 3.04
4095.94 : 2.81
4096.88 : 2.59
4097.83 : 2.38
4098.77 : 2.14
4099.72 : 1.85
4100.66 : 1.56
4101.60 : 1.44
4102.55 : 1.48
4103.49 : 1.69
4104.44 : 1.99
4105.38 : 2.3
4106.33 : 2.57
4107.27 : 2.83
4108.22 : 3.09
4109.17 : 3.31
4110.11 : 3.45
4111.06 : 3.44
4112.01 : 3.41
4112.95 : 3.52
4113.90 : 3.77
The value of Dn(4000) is 1.1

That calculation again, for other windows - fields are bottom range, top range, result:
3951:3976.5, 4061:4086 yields 1.66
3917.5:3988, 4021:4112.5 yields 1.10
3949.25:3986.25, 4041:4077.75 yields 1.52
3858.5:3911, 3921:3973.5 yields 1.07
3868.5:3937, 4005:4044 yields 1.27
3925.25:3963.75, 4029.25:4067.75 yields 1.16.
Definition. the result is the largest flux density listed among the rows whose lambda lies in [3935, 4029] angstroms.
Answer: 5.87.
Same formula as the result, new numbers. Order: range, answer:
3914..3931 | 5.63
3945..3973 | 5.14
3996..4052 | 5.46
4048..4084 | 5.4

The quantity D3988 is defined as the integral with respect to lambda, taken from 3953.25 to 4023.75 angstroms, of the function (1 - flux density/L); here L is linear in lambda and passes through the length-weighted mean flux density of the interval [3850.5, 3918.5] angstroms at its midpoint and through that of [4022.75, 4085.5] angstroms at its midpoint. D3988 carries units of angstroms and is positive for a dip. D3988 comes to 7.5 angstroms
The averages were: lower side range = 4.24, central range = 4.21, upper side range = 4.99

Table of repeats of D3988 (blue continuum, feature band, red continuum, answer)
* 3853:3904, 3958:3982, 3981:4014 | 9.1 angstroms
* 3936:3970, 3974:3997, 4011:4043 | 1.7 angstroms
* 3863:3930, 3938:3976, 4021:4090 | 5.8 angstroms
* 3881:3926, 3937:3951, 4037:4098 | -3.3 angstroms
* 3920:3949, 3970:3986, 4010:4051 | 5.4 angstroms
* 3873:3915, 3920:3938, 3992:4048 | -3.3 angstroms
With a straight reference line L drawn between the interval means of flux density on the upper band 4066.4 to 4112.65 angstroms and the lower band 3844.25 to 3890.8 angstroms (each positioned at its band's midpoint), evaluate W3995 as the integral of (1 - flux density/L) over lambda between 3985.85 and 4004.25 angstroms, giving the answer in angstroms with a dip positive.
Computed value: -4.5 angstroms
